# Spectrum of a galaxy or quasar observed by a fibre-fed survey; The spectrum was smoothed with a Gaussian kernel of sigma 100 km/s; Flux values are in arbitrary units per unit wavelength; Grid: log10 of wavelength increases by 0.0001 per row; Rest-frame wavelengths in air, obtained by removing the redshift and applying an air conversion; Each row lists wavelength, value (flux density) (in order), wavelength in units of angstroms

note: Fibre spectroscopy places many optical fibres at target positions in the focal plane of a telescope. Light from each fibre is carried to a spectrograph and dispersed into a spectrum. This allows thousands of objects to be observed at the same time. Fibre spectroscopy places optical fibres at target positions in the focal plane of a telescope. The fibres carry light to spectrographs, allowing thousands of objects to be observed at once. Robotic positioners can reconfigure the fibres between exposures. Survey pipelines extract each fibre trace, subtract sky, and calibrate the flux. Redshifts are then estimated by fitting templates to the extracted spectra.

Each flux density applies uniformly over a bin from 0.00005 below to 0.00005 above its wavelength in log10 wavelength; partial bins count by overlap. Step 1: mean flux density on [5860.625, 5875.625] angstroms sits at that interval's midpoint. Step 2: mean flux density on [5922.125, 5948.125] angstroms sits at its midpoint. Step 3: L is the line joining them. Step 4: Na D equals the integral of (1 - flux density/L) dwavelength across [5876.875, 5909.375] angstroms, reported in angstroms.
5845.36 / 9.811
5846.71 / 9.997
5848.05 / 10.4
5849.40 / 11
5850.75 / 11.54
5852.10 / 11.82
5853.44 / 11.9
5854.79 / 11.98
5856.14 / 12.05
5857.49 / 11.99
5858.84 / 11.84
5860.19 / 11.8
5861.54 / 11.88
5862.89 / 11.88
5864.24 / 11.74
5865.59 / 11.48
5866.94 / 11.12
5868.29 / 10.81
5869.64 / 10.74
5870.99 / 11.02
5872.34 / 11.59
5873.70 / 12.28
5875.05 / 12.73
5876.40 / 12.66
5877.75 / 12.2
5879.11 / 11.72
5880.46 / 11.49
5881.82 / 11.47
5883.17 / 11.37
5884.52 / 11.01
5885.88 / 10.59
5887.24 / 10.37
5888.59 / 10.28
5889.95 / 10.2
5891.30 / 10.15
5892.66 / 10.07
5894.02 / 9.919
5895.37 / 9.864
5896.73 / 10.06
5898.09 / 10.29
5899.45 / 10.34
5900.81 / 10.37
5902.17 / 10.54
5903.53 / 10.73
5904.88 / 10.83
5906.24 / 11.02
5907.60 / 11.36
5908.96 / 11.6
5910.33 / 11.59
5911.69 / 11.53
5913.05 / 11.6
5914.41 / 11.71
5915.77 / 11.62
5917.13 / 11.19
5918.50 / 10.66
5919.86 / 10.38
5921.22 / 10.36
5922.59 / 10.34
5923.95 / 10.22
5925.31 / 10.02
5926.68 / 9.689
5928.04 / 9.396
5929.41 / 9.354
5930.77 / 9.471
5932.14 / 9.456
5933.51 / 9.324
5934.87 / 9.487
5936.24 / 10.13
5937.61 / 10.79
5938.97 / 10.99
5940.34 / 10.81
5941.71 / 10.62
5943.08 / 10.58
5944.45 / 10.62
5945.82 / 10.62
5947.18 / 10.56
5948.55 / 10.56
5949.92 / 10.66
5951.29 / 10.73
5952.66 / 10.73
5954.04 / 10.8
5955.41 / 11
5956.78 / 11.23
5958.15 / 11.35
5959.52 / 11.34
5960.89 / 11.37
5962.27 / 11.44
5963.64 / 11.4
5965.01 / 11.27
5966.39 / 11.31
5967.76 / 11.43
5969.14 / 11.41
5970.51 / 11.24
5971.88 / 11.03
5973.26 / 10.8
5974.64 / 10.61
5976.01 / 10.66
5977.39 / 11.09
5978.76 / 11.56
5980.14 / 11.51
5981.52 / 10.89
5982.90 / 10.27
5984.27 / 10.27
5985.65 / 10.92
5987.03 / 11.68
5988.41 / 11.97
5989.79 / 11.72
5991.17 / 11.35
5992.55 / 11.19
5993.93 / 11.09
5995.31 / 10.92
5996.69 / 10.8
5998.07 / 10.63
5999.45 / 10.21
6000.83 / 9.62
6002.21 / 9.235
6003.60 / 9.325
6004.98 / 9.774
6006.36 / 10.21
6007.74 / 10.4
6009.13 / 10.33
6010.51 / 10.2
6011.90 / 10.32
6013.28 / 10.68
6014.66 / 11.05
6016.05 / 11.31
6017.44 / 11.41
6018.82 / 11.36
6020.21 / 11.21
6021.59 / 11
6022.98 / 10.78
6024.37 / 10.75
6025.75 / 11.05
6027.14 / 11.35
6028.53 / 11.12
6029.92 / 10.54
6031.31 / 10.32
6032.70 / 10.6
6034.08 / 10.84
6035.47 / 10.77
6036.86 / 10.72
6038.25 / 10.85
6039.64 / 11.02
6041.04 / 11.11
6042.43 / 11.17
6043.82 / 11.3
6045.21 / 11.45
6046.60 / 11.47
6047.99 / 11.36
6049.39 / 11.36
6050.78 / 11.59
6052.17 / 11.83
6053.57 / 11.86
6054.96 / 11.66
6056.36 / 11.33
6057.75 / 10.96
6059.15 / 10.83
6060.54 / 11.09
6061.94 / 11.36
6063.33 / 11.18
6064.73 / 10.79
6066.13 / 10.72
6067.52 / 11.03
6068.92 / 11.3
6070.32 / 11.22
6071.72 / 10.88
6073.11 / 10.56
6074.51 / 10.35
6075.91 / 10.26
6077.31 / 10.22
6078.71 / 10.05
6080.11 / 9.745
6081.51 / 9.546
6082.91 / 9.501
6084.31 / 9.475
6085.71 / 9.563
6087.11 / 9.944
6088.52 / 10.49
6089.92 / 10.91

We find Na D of 0.84 angstroms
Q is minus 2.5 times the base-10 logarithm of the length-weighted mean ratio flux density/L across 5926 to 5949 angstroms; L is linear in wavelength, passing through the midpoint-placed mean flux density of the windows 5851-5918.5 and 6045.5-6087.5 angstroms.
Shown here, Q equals 0.10 mag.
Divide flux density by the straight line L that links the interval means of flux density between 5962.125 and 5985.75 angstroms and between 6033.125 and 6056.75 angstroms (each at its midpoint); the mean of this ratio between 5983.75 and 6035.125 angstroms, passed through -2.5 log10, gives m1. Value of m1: 0.04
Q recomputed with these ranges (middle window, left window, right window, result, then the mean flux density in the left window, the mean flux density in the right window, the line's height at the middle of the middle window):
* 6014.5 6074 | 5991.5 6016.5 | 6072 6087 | -0.10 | 10.4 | 9.96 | 10.2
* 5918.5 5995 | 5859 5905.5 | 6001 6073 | 0.02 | 11.1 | 10.9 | 11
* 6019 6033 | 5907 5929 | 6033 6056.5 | 0.03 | 10.8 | 11.3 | 11.2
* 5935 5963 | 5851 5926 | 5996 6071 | 0.02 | 11.1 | 10.9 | 11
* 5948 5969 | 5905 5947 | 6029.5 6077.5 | -0.04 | 10.6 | 11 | 10.7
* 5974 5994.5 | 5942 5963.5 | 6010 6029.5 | -0.02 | 10.9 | 11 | 10.9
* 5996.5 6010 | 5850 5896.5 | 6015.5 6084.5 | 0.10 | 11.3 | 10.9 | 11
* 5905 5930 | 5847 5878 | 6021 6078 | 0.07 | 11.6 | 11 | 11.5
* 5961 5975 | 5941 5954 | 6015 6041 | -0.05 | 10.6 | 10.9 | 10.7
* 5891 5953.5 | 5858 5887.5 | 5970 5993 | 0.08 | 11.6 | 11.1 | 11.3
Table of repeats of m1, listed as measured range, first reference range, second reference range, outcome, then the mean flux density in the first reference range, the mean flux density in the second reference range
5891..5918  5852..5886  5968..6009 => 0.057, 11.7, 10.8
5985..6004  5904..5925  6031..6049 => 0.025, 11.1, 11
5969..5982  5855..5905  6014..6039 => -0.006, 11.1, 10.9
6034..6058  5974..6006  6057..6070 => -0.030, 10.7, 11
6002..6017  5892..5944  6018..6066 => 0.066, 10.5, 11.1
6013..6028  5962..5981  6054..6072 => 0.005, 11.2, 11.1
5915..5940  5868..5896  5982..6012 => 0.073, 11.1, 10.6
